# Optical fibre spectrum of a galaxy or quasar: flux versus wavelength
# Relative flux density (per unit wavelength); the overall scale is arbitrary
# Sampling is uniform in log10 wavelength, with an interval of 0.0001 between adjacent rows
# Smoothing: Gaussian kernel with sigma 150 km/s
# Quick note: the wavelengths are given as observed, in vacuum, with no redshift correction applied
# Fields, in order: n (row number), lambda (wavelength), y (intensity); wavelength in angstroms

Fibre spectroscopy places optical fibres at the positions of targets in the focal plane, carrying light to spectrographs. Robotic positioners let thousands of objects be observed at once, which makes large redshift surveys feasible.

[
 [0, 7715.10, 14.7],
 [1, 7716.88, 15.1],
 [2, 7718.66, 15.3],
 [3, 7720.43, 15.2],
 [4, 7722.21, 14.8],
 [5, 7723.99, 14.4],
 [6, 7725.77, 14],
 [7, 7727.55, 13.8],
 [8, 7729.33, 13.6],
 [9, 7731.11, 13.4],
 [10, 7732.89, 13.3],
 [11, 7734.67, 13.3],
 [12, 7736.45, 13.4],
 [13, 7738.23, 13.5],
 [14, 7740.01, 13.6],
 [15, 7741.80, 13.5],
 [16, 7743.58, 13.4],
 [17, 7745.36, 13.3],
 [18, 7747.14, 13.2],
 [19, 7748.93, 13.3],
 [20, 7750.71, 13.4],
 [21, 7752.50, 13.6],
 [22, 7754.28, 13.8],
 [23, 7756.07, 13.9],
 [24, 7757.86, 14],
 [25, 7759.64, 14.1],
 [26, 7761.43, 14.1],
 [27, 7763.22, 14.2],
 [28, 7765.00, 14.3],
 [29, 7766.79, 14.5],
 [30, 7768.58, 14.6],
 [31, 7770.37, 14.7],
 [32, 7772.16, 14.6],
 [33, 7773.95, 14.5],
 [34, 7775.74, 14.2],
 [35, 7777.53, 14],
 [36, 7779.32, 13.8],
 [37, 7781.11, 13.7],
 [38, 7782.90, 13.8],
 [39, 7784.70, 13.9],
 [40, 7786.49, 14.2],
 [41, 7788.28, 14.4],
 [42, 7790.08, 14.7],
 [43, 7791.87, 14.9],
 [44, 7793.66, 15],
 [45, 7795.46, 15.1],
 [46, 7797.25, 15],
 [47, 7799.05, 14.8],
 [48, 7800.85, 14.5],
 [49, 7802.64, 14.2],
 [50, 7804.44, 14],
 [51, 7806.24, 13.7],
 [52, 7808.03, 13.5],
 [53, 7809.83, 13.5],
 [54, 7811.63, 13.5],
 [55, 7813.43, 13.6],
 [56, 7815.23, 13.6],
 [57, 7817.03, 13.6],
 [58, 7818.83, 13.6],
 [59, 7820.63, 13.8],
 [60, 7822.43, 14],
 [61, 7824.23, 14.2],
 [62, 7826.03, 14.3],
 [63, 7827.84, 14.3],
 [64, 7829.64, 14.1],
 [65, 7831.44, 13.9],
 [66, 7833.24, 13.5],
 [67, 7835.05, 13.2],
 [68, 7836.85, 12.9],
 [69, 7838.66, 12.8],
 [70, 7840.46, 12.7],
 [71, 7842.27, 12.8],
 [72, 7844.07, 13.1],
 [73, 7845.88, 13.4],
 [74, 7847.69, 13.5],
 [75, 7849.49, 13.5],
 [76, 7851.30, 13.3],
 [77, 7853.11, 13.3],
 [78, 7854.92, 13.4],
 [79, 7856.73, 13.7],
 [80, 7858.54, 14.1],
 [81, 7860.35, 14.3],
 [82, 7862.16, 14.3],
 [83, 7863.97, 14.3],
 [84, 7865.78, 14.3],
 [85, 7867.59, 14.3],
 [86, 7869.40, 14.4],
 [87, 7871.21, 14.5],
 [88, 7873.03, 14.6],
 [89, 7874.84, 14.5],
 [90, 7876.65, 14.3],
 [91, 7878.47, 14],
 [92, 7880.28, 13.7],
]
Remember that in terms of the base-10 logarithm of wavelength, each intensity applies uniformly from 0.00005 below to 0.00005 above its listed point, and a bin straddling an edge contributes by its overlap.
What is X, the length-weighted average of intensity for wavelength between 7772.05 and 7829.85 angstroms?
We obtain 14.1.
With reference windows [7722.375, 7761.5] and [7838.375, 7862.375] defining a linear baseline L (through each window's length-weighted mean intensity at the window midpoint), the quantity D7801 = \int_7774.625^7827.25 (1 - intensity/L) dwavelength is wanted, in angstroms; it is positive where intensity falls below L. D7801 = -2.3 angstroms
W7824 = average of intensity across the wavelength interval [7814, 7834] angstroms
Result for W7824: 13.9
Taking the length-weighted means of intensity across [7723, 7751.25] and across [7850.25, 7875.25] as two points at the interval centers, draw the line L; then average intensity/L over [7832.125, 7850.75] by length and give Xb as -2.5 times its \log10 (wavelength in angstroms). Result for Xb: 0.07 mag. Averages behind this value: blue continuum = 13.5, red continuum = 14.1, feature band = 13.2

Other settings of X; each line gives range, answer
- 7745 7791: 14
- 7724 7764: 13.6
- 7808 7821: 13.6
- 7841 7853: 13.2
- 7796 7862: 13.7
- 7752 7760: 13.9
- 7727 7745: 13.5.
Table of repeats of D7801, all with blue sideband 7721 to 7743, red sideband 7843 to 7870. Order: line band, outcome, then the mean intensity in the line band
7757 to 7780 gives -0.9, 14.3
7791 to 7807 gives -0.9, 14.6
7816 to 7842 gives 0.3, 13.6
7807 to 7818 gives 0.2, 13.6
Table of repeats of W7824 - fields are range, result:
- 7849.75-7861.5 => 13.7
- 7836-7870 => 13.6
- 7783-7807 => 14.5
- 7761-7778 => 14.4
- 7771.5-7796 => 14.3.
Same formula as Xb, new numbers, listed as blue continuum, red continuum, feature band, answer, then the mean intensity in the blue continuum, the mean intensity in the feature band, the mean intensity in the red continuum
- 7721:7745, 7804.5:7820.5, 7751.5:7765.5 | -0.02 mag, 13.7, 14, 13.6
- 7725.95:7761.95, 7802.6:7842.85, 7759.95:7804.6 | -0.06 mag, 13.6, 14.4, 13.6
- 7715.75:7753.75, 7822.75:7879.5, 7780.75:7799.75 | -0.05 mag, 13.8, 14.5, 13.8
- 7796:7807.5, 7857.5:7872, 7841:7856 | 0.08 mag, 14.4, 13.3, 14.3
